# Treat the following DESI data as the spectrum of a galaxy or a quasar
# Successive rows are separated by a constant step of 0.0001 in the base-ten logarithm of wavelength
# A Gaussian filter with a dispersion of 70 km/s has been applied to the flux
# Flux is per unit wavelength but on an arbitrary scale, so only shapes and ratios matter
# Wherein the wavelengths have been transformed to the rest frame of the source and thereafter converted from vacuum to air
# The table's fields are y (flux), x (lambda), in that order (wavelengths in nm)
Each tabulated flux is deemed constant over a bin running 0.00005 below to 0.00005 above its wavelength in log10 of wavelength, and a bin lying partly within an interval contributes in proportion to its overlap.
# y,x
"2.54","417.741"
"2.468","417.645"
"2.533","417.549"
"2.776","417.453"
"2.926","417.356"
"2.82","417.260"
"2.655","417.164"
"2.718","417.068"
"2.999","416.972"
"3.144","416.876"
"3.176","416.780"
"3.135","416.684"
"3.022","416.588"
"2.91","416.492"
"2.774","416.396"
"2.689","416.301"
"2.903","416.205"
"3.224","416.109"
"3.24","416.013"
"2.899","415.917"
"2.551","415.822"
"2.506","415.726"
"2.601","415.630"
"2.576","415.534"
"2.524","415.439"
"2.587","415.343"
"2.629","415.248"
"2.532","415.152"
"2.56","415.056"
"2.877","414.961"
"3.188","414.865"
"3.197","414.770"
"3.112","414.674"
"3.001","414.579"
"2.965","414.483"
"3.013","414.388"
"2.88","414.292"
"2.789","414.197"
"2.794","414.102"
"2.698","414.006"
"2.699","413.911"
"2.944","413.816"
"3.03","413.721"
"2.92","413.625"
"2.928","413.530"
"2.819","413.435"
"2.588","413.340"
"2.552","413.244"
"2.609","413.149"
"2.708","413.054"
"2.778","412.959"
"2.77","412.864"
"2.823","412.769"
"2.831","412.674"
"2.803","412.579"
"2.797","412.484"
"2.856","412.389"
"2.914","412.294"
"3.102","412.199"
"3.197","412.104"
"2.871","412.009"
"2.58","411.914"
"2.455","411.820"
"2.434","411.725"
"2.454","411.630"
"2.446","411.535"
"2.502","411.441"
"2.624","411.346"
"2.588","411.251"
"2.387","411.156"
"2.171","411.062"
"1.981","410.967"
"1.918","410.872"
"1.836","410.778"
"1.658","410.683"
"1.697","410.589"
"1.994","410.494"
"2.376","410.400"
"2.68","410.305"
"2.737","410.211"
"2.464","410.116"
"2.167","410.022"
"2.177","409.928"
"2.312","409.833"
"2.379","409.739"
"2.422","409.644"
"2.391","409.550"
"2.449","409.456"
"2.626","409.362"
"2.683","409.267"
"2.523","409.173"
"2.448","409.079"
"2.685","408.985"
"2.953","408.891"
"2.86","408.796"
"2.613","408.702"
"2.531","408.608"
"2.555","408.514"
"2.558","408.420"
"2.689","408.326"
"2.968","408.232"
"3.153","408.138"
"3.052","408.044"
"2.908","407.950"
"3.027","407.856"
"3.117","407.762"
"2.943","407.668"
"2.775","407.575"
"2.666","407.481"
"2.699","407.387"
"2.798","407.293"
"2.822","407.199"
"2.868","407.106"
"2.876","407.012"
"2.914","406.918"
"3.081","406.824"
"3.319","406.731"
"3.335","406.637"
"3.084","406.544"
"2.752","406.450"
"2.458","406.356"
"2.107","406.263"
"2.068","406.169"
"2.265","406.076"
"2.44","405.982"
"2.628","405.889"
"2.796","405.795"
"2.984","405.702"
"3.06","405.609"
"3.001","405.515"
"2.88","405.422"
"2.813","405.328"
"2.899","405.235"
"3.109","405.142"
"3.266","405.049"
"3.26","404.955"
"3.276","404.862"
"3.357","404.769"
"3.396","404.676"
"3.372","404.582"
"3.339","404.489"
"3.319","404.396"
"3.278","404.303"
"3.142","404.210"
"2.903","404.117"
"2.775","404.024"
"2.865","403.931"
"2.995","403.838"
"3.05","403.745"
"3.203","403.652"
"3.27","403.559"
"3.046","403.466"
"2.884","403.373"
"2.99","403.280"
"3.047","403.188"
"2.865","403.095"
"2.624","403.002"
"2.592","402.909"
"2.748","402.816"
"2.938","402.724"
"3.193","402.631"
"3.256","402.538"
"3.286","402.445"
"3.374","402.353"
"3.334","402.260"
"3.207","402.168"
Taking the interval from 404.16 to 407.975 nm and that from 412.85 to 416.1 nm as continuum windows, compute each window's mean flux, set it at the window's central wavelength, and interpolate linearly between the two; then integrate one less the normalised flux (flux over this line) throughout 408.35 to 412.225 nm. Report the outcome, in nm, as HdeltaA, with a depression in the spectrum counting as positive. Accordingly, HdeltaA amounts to 0.569 nm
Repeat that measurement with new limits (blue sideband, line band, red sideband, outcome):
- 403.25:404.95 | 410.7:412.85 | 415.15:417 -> 0.28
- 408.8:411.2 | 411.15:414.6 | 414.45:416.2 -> -0.22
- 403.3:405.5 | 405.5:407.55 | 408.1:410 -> 0.07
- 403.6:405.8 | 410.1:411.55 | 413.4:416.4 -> 0.34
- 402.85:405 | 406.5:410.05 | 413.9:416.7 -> 0.28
